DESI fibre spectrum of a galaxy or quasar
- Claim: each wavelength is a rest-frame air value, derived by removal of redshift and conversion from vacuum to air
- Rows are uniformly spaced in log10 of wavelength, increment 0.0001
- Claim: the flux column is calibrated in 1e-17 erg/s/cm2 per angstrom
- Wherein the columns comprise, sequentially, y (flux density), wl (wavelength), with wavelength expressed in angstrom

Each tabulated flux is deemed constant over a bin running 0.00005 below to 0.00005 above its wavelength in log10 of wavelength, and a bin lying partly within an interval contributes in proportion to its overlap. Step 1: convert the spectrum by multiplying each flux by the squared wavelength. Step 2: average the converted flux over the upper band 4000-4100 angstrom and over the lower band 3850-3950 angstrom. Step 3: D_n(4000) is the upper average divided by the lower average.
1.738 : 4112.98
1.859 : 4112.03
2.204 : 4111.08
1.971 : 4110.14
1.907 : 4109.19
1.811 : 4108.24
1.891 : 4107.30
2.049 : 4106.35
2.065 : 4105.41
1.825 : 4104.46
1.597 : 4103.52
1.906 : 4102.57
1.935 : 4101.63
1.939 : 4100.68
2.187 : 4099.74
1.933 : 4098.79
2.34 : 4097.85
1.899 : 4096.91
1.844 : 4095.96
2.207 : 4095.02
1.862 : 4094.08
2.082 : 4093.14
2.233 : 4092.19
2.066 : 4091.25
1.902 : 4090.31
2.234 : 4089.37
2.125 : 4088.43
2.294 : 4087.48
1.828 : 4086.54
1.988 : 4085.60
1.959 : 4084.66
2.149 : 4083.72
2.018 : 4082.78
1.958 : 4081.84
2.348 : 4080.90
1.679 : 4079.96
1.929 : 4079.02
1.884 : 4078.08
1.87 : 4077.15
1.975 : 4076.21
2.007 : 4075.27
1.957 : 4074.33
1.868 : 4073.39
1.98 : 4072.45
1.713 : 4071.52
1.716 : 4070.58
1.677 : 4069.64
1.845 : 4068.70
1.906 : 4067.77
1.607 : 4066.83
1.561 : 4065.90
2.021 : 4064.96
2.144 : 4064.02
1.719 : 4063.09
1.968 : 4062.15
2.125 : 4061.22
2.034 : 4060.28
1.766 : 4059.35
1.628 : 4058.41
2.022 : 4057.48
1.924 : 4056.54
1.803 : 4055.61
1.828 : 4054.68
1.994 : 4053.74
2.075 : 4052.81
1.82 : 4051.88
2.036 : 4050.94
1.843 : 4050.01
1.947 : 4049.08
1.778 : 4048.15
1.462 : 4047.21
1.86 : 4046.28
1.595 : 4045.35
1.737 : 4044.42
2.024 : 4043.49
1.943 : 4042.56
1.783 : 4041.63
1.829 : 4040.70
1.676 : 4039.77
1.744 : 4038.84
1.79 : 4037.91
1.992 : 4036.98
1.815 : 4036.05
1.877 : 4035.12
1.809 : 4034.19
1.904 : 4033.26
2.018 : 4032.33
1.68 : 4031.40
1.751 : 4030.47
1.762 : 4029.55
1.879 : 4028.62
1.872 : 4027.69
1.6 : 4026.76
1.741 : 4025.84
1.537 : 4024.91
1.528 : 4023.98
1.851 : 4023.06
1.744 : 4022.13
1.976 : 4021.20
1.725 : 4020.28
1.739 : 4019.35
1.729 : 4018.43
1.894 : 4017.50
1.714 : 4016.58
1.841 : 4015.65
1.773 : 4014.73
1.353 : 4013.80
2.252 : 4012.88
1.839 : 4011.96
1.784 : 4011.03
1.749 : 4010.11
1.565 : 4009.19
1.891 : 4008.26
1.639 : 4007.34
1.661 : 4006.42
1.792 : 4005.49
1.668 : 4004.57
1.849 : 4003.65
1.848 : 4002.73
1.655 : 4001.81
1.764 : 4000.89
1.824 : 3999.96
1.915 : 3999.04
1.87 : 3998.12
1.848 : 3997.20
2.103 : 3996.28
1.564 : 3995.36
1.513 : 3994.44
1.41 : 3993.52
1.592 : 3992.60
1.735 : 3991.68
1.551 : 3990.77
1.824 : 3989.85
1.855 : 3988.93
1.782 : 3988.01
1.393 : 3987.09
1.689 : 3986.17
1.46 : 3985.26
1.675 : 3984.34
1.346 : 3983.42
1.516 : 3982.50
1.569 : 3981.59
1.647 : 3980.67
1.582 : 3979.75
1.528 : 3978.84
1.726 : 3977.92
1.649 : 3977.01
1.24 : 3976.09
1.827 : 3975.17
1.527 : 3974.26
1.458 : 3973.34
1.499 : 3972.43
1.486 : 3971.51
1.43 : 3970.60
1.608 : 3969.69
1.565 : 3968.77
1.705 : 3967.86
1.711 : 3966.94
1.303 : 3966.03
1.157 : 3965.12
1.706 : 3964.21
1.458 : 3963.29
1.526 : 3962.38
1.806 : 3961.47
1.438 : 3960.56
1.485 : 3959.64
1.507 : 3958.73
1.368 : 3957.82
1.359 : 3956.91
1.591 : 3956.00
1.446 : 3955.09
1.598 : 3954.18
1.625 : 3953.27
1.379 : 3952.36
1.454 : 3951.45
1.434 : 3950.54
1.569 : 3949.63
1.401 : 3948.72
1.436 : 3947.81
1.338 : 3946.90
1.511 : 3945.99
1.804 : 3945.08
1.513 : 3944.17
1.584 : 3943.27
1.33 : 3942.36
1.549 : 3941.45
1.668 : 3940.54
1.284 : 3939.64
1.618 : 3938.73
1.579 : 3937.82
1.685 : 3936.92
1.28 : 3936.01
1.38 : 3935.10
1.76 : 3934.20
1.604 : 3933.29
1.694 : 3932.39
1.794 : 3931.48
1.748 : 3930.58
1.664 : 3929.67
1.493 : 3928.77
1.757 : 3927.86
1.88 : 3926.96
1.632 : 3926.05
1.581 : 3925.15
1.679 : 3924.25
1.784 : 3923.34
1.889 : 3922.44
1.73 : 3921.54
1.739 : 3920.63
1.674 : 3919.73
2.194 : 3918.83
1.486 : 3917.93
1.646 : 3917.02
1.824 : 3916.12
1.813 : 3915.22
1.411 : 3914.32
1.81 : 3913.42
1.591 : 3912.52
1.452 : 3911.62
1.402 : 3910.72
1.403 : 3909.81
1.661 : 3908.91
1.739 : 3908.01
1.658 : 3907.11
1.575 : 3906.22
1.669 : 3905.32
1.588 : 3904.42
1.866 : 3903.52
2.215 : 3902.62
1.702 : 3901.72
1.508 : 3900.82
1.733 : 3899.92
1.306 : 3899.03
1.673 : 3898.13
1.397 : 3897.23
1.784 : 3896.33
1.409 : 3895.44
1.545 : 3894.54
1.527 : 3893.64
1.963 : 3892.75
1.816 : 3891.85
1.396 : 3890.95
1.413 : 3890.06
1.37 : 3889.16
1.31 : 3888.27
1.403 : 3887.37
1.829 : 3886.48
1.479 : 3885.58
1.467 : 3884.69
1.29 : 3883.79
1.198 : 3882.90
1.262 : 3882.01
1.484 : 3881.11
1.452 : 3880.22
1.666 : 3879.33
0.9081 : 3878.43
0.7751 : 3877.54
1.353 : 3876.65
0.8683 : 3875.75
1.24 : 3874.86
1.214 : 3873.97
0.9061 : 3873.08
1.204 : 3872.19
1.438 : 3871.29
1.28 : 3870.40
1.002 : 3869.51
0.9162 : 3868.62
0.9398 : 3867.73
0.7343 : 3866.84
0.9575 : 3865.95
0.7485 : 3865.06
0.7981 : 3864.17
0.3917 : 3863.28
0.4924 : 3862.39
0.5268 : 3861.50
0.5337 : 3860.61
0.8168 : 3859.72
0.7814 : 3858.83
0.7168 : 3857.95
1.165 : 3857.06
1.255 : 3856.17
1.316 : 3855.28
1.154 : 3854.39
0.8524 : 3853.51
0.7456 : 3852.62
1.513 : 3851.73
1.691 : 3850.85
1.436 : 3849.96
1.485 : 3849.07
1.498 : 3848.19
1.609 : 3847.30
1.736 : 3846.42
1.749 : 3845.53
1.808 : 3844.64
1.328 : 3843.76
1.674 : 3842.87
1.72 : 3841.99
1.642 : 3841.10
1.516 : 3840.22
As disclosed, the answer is 1.4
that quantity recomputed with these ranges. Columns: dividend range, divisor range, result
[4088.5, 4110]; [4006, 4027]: 1.19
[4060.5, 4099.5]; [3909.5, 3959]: 1.33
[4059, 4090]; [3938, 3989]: 1.34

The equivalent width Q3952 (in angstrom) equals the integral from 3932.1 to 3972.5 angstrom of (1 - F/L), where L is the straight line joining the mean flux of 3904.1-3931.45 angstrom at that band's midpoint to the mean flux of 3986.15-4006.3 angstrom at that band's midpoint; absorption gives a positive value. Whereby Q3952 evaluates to 4.3 angstrom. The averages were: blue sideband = 1.68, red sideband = 1.73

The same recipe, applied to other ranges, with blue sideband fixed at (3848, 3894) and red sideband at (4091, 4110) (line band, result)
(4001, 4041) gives -1.8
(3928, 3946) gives -2.3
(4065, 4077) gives 0.3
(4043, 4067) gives -0.6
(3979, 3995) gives -0.2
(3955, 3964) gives -0.1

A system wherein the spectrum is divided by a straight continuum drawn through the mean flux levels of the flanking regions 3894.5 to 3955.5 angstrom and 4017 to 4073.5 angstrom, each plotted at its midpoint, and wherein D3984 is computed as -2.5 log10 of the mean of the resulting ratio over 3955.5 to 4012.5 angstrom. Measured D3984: 0.060 mag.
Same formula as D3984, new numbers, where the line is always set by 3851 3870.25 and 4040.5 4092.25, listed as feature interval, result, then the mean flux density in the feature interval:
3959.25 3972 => -0.086 mag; 1.53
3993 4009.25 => -0.104 mag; 1.75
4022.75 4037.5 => -0.035 mag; 1.79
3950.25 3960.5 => -0.088 mag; 1.48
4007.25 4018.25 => -0.085 mag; 1.78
